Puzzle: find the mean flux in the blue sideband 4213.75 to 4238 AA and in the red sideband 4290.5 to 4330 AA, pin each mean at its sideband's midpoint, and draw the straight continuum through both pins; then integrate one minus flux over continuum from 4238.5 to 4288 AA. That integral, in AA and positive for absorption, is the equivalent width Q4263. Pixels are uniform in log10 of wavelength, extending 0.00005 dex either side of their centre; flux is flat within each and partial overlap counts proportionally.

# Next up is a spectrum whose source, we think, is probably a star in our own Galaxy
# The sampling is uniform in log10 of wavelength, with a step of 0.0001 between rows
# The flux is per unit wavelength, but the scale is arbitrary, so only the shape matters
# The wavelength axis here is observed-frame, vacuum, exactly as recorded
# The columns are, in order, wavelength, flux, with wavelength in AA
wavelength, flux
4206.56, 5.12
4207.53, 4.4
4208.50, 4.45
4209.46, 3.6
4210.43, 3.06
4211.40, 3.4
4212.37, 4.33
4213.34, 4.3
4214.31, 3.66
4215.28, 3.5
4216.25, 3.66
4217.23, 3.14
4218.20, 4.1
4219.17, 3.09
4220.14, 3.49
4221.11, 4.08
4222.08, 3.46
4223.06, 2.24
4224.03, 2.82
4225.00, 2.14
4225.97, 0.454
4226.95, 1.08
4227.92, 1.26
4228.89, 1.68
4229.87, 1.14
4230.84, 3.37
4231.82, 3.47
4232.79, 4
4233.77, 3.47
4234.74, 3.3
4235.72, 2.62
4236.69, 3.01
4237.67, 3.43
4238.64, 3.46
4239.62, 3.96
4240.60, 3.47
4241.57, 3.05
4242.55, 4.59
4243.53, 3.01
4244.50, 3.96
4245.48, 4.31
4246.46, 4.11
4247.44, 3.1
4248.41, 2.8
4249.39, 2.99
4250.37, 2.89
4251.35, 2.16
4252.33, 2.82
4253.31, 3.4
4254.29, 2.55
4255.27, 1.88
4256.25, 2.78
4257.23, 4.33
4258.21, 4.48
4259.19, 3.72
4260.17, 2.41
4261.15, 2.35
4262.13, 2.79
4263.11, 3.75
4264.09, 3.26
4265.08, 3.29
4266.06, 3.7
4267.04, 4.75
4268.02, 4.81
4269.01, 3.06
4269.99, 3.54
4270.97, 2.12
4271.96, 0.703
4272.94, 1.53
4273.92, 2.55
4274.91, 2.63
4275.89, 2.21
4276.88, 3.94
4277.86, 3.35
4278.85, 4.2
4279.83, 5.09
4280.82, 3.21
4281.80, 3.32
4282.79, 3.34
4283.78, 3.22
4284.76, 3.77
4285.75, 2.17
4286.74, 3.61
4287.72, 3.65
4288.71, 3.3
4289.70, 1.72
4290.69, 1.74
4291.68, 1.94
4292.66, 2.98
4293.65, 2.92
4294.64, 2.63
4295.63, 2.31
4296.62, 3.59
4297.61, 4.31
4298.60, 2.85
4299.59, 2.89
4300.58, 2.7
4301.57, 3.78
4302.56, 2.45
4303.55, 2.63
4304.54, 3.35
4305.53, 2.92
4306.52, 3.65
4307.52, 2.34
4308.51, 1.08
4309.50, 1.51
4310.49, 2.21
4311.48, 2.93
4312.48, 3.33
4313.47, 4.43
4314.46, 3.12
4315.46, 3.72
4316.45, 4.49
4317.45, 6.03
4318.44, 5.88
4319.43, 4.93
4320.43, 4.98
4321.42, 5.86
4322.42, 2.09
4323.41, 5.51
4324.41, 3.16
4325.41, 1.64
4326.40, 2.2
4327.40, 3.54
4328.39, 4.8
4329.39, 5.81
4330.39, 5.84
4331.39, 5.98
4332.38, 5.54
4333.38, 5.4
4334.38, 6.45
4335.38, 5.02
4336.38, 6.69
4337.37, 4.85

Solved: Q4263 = -2.5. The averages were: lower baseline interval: 2.87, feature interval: 3.25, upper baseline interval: 3.4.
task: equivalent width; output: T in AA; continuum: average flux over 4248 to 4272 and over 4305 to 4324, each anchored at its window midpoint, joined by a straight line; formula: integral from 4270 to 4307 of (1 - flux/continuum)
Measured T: 5.26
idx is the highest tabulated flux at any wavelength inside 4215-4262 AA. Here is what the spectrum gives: 4.59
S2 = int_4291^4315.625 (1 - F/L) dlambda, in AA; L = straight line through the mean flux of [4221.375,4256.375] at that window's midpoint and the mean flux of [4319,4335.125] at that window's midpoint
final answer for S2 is 7.5 AA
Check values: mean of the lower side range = 2.9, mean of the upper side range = 4.61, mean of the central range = 2.88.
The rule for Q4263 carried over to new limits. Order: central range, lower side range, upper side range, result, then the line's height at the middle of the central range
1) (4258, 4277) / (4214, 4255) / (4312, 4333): 2.7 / 3.56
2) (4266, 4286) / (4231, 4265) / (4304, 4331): 1.6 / 3.48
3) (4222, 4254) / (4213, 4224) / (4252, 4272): 4.0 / 3.36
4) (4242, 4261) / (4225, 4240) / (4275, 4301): -3.3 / 2.79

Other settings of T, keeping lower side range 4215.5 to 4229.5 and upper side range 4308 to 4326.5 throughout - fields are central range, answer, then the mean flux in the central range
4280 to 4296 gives 2.0 AA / 2.91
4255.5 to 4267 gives -1.2 AA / 3.37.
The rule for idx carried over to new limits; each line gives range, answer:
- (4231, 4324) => 6.03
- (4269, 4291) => 5.09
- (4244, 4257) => 4.31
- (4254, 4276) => 4.81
